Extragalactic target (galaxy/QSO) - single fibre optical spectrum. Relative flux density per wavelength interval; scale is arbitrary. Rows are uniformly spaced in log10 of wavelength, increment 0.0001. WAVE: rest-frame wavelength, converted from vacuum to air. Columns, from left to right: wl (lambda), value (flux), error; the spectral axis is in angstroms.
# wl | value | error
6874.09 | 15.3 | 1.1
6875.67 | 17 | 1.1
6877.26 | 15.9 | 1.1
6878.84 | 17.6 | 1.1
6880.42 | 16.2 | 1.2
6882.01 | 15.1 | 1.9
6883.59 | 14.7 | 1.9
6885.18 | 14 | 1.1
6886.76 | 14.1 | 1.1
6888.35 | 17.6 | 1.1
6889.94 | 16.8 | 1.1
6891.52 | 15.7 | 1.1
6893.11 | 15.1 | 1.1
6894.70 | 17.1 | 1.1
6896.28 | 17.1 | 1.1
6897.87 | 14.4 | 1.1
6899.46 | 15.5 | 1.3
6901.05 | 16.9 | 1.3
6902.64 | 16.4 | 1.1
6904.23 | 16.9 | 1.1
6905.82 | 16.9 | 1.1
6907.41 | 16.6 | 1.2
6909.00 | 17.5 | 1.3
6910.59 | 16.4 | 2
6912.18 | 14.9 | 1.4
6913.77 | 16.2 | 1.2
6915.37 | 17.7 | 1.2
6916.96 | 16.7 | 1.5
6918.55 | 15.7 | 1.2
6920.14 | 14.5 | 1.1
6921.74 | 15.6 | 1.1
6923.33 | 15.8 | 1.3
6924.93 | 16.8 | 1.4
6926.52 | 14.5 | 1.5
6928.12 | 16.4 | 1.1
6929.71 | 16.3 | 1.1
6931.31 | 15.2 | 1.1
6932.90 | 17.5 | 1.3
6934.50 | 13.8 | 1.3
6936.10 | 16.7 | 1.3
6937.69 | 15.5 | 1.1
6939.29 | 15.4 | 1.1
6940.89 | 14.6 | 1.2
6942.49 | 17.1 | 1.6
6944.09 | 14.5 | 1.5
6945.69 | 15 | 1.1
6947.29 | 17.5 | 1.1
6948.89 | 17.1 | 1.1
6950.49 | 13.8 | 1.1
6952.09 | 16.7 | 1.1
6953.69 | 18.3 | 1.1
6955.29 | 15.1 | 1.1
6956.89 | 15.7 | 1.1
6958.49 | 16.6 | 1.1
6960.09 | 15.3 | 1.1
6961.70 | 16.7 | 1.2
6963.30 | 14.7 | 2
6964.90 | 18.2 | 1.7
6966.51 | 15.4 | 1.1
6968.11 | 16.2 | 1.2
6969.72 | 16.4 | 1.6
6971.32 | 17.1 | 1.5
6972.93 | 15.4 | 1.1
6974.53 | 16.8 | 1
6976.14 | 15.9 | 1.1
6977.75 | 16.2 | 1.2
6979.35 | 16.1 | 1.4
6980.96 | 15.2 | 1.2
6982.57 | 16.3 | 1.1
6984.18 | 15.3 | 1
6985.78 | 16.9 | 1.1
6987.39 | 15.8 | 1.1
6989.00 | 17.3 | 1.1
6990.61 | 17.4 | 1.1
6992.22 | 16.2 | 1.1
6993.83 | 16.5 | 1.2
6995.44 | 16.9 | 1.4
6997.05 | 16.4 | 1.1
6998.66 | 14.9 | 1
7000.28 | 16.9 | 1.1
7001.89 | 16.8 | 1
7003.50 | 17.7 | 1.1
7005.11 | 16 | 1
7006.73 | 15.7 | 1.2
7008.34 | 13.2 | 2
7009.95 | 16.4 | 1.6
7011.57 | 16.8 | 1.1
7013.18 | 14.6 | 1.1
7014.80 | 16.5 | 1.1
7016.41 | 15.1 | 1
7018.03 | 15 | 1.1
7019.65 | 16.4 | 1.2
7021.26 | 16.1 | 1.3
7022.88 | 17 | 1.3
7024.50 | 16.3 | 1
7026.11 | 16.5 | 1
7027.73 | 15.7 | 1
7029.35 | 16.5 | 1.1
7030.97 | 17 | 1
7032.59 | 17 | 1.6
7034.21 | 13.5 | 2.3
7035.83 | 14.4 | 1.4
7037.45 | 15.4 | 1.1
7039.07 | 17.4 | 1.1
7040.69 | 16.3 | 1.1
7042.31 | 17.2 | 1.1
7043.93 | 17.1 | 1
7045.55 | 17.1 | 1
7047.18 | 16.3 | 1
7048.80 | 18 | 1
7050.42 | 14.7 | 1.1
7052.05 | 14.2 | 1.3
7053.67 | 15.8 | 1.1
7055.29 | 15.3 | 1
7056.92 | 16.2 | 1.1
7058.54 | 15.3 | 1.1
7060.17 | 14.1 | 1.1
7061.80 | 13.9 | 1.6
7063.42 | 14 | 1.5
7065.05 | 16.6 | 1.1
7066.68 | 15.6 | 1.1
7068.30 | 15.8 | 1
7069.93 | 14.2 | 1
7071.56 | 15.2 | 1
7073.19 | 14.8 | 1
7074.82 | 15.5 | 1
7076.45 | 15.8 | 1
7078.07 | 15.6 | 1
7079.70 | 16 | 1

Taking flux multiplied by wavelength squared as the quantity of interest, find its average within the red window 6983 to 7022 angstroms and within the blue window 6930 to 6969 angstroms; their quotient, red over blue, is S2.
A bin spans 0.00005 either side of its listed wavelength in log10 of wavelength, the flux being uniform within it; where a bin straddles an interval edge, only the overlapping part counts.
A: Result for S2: 1.0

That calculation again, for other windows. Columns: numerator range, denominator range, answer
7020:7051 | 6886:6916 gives 1.04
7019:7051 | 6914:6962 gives 1.05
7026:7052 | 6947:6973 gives 1.02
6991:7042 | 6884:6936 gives 1.03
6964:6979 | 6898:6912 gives 1.01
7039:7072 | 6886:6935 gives 1.02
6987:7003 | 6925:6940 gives 1.07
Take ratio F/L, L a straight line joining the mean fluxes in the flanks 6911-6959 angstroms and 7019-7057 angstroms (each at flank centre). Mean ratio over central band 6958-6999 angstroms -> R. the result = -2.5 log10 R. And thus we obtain -0.02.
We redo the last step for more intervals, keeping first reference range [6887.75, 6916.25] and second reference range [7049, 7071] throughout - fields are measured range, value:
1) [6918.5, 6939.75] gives 0.03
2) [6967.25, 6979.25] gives -0.03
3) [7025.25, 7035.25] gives -0.04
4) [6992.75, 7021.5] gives -0.03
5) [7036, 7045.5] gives -0.09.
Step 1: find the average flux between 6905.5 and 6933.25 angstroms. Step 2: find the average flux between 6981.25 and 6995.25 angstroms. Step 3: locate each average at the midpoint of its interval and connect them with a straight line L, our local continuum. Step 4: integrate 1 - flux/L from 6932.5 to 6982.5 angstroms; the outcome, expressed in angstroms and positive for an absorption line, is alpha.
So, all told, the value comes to 0.9 angstroms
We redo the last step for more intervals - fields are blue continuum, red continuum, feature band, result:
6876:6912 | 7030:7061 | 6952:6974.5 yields -0.4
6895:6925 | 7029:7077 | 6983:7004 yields -0.8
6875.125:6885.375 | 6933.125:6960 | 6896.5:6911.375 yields -0.5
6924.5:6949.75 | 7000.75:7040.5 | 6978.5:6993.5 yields -0.3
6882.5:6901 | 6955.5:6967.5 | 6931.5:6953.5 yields 0.2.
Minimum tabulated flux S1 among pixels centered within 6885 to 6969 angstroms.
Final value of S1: 13.8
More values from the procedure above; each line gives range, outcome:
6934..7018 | 13.2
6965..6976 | 15.4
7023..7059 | 13.5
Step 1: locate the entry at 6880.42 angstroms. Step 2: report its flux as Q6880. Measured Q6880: 16.2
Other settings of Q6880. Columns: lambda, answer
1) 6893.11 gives 15.1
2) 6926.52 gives 14.5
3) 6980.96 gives 15.2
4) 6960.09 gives 15.3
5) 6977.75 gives 16.2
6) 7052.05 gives 14.2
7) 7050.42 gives 14.7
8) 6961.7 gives 16.7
